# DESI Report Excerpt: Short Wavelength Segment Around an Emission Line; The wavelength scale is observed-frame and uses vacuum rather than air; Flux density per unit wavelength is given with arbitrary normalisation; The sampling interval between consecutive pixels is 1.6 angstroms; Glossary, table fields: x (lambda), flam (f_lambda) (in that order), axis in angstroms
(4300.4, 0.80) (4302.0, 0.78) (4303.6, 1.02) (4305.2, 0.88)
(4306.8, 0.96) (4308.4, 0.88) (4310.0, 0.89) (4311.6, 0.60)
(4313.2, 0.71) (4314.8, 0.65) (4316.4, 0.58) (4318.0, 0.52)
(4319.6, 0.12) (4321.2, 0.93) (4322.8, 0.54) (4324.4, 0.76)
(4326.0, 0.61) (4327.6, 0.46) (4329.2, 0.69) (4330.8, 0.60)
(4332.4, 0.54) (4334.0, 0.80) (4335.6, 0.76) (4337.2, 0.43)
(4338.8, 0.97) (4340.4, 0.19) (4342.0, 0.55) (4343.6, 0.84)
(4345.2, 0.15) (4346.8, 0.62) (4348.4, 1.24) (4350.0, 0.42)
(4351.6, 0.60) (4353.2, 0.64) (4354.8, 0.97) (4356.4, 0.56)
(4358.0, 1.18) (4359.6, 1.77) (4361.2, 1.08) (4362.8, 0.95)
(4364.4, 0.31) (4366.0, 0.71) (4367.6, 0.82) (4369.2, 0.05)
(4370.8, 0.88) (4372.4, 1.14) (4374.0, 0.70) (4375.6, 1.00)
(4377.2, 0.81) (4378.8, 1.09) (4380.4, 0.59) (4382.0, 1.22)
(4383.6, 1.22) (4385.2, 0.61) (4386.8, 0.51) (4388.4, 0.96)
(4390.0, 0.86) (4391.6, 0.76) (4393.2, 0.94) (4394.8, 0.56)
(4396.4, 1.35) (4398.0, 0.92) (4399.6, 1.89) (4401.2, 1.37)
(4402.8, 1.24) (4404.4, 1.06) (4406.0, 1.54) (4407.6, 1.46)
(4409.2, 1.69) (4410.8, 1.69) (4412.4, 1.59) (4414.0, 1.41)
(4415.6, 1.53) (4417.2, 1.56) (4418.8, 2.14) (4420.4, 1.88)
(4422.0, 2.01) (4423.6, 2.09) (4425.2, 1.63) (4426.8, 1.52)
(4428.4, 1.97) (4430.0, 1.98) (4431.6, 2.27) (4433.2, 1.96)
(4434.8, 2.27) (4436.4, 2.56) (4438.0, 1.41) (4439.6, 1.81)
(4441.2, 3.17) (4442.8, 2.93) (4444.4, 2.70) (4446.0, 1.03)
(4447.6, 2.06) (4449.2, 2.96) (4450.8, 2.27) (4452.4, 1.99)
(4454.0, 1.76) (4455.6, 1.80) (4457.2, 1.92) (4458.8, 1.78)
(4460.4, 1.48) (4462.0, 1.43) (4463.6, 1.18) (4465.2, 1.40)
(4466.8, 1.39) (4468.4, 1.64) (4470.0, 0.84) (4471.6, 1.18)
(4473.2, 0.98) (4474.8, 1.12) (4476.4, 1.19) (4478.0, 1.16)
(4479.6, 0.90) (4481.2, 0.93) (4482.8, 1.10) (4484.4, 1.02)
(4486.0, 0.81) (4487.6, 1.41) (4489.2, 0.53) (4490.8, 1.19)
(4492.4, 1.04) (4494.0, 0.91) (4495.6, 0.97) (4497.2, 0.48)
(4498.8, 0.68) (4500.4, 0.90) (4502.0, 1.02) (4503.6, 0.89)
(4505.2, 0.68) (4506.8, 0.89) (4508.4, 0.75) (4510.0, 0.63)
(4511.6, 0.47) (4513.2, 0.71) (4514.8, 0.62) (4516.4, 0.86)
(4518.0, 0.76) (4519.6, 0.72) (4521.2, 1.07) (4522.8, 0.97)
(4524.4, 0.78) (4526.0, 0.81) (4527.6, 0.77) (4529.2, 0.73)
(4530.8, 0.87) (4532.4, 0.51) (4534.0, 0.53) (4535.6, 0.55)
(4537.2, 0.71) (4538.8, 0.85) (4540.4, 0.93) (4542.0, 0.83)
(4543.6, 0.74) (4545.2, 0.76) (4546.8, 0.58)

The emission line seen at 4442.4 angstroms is C IV 1549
